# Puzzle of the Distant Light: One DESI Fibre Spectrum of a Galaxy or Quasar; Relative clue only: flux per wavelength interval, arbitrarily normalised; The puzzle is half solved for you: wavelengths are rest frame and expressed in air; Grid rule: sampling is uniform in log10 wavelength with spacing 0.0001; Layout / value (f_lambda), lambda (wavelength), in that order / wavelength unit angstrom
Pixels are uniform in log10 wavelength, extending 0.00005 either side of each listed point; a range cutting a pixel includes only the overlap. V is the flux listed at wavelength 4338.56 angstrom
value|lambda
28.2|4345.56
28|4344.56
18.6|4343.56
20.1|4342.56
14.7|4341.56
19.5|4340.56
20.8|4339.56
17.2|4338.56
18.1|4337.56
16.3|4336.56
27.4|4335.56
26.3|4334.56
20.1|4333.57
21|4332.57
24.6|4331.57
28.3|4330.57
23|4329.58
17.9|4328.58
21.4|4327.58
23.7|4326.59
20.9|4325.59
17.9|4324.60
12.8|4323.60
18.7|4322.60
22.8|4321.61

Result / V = 17.2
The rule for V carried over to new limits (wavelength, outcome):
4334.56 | 26.3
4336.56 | 16.3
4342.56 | 20.1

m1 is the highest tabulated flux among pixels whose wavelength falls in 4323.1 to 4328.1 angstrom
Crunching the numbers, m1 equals 23.7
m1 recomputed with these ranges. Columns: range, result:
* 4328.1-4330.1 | 23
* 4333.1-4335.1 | 26.3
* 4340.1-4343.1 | 20.1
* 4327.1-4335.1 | 28.3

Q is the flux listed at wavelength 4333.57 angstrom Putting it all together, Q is 20.1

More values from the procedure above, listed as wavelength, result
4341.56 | 14.7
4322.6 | 18.7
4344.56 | 28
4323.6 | 12.8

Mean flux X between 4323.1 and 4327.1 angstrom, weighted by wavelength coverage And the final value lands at 18.8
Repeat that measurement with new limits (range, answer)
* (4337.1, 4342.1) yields 18.1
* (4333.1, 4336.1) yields 24.6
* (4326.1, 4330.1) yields 21.6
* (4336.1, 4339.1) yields 17.2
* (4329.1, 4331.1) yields 25.7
